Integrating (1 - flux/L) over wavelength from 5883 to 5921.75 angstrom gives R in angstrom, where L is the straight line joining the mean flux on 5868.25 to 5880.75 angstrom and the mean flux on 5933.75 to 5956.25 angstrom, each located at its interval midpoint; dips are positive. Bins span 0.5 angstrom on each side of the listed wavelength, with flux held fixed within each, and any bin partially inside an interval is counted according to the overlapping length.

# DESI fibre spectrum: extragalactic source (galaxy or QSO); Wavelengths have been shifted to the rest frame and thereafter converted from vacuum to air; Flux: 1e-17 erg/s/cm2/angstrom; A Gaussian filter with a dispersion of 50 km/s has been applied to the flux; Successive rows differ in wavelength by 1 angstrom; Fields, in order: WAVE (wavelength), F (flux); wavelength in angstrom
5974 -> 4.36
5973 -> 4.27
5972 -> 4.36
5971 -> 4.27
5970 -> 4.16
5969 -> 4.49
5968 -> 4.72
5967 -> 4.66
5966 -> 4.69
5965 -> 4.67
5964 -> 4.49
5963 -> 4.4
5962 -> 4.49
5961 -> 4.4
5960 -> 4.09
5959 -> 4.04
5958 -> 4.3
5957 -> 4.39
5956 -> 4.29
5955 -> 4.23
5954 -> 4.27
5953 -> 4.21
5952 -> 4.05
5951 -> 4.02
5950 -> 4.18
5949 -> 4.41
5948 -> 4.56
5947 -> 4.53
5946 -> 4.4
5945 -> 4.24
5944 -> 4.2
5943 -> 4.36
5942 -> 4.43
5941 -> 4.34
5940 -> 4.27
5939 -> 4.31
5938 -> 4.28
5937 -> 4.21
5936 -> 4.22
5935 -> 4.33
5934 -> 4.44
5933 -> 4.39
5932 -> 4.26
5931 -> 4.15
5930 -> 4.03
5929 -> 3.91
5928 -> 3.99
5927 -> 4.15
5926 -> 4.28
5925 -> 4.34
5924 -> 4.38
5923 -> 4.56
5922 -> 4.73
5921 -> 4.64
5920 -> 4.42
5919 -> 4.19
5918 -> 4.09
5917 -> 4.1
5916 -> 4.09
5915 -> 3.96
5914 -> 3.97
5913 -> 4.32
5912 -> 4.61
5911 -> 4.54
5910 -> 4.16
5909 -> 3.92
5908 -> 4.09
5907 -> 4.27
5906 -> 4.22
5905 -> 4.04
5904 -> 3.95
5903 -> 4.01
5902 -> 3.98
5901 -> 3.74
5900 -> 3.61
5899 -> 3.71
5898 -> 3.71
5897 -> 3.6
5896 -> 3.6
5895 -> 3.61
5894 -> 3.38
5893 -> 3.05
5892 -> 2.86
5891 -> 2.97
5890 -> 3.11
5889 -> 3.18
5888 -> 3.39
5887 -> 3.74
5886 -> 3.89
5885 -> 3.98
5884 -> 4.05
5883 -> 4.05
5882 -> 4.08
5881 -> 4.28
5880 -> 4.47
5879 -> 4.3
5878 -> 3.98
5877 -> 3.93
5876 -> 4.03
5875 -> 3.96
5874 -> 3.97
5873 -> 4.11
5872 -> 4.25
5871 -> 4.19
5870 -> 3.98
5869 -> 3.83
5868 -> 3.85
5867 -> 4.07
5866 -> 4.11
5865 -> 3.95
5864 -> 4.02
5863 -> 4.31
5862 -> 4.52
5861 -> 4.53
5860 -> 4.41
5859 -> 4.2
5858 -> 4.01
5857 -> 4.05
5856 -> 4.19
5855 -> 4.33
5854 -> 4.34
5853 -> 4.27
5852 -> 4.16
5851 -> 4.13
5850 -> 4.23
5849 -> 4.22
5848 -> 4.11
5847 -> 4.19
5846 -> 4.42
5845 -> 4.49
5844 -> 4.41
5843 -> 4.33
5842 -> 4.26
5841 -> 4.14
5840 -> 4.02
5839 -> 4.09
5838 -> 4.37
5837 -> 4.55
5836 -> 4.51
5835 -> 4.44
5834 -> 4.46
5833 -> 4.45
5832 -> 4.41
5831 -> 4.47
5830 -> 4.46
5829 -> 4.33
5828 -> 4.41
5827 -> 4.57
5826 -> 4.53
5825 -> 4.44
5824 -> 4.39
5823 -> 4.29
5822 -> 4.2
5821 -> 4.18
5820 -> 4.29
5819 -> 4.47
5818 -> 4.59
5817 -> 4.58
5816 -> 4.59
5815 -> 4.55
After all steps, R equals 2.77 angstrom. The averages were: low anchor 4.08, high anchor 4.29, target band 3.87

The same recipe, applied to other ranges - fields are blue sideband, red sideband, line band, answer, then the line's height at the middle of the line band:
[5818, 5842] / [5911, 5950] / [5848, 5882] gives 1.5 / 4.34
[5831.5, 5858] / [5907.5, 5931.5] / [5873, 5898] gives 3.1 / 4.26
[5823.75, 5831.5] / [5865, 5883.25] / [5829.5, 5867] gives 0.0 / 4.29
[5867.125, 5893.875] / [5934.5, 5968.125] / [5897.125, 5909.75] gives 0.2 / 3.99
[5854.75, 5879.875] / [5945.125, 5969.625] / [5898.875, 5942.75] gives 0.7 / 4.27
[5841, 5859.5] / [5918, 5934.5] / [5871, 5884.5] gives 0.5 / 4.26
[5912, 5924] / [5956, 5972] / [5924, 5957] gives 0.7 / 4.35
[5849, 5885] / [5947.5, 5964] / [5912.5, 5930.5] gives 0.0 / 4.23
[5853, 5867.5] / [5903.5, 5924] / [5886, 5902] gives 3.0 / 4.24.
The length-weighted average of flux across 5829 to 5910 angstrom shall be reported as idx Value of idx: 4.05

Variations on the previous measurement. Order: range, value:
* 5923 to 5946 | 4.26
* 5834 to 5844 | 4.31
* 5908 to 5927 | 4.29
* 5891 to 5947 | 4.1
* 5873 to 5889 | 3.98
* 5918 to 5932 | 4.28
